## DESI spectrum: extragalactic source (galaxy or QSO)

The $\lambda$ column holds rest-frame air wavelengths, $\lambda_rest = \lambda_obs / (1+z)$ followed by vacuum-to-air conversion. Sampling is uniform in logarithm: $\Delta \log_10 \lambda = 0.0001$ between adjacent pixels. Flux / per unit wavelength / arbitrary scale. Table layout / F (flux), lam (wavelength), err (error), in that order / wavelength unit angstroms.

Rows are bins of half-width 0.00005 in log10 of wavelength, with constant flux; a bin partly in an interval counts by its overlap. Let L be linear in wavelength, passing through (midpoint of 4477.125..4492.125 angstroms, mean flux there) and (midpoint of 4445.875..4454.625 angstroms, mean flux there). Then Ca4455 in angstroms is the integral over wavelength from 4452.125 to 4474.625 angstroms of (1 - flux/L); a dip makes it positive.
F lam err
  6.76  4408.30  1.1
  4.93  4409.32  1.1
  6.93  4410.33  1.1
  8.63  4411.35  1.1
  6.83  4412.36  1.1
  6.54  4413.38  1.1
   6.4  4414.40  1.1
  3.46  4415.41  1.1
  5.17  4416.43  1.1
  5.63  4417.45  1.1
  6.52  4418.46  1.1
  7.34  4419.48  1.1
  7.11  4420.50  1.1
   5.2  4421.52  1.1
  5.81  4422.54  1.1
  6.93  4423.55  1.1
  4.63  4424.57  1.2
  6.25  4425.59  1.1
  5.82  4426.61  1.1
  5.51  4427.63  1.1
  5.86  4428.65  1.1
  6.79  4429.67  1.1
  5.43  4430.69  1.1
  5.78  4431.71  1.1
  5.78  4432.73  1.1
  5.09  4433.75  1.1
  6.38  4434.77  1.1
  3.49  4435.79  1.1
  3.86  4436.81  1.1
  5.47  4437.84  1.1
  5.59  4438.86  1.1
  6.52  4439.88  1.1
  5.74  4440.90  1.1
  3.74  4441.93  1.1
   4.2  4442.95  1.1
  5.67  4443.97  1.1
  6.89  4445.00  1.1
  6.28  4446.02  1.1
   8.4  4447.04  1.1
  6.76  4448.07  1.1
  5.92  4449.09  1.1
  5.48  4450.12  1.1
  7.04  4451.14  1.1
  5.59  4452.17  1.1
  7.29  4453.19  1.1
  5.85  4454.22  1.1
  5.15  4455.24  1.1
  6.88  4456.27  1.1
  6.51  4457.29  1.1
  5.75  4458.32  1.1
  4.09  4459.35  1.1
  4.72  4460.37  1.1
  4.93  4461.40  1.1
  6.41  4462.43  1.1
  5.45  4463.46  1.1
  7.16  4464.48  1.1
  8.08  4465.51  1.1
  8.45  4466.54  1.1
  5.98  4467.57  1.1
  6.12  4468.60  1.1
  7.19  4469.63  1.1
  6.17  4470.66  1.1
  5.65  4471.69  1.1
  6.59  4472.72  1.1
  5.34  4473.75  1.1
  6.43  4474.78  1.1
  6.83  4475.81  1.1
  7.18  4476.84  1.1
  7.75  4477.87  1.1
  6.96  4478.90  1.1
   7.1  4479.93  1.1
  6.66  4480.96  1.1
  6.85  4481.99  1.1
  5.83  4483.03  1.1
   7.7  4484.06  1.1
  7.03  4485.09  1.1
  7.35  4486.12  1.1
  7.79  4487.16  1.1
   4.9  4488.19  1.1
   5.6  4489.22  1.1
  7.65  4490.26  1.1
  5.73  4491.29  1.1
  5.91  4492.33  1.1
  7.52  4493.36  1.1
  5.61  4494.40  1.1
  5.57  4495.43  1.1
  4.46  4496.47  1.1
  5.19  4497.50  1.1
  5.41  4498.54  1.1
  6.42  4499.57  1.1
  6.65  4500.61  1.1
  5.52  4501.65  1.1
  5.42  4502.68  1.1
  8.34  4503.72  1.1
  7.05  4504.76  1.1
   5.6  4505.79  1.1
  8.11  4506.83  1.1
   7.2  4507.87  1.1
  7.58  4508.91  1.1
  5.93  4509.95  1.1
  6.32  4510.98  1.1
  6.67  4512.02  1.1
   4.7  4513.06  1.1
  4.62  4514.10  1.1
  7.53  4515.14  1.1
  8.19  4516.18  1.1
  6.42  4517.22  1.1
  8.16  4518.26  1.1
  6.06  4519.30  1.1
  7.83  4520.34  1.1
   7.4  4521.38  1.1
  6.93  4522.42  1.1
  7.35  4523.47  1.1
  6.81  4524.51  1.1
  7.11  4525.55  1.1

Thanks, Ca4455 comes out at 1.5 angstroms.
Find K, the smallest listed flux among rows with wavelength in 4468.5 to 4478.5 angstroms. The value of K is 5.34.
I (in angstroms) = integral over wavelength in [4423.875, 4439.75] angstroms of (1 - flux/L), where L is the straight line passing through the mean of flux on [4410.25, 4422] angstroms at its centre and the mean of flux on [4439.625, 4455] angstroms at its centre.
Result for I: 1.77 angstroms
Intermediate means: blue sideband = 6.29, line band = 5.49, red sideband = 6.07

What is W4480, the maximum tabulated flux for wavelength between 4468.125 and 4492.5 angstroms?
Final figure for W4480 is 7.79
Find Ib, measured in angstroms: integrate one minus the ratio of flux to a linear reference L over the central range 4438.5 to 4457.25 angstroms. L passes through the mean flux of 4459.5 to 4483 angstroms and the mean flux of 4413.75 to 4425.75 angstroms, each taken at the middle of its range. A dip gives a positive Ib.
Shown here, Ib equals 0.4 angstroms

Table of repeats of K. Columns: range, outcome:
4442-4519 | 4.09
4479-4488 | 5.83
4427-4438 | 3.49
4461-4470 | 4.93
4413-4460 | 3.46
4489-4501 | 4.46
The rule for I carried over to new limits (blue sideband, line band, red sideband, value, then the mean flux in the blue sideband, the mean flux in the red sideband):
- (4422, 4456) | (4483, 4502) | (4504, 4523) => 0.9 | 5.8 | 6.81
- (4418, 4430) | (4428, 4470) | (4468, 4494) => 2.7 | 6.13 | 6.63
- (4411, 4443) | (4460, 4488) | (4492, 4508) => -2.7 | 5.74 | 6.23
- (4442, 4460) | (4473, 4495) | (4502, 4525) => -0.7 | 6.04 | 6.82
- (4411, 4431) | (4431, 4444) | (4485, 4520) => 2.1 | 6.08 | 6.42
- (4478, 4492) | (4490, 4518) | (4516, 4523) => 2.6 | 6.72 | 7.24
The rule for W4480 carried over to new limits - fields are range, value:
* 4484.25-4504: 8.34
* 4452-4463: 7.29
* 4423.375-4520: 8.45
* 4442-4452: 8.4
